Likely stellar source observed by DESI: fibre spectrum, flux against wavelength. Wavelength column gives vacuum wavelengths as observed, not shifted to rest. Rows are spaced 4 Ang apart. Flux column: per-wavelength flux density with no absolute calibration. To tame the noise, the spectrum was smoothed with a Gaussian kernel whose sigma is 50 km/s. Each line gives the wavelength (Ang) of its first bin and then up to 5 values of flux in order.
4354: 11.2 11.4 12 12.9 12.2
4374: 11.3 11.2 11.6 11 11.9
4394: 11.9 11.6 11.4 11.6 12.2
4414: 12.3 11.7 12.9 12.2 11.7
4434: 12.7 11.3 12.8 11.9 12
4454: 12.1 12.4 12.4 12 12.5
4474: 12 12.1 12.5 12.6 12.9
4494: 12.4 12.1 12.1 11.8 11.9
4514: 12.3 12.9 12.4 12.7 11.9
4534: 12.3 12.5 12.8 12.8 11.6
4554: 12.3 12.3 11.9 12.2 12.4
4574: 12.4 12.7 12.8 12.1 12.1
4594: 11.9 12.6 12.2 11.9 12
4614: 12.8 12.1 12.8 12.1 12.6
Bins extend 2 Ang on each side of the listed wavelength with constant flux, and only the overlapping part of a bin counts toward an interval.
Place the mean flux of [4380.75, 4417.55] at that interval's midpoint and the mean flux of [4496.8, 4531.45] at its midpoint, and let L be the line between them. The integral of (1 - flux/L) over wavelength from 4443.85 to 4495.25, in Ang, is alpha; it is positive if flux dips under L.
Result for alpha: -1.07 Ang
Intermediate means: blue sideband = 11.7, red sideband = 12.2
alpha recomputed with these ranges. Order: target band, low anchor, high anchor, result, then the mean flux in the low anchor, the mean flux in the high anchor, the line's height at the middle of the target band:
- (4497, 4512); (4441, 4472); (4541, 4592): 0.4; 12.2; 12.3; 12.3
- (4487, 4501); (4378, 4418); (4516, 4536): -0.2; 11.7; 12.4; 12.3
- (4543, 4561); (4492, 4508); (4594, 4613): -0.2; 12.1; 12.2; 12.1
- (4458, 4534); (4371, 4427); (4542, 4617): -1.6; 11.8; 12.3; 12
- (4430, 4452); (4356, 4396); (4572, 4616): -0.3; 11.7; 12.3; 11.9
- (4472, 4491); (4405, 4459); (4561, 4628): -0.3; 12.1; 12.3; 12.2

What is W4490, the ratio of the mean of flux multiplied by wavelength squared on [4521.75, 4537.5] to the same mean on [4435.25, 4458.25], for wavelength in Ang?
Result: 1.1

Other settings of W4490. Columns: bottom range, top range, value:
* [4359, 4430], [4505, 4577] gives 1.11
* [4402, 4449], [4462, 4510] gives 1.04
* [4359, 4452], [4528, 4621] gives 1.11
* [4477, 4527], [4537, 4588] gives 1.03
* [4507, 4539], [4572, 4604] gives 1.03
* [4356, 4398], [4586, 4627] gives 1.16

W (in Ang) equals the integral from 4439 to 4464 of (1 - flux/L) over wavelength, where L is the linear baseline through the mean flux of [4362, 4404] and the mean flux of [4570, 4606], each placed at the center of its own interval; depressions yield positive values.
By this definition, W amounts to -0.65 Ang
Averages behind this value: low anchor 11.7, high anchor 12.3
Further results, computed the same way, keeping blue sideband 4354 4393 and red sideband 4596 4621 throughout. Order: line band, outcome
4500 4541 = -0.8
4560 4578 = -0.1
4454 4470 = -0.5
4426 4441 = -0.2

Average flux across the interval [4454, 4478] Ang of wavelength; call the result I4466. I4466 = 12.2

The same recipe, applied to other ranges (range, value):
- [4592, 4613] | 12.2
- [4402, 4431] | 12.1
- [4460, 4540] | 12.3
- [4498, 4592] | 12.3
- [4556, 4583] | 12.4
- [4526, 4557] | 12.3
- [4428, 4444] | 12.1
